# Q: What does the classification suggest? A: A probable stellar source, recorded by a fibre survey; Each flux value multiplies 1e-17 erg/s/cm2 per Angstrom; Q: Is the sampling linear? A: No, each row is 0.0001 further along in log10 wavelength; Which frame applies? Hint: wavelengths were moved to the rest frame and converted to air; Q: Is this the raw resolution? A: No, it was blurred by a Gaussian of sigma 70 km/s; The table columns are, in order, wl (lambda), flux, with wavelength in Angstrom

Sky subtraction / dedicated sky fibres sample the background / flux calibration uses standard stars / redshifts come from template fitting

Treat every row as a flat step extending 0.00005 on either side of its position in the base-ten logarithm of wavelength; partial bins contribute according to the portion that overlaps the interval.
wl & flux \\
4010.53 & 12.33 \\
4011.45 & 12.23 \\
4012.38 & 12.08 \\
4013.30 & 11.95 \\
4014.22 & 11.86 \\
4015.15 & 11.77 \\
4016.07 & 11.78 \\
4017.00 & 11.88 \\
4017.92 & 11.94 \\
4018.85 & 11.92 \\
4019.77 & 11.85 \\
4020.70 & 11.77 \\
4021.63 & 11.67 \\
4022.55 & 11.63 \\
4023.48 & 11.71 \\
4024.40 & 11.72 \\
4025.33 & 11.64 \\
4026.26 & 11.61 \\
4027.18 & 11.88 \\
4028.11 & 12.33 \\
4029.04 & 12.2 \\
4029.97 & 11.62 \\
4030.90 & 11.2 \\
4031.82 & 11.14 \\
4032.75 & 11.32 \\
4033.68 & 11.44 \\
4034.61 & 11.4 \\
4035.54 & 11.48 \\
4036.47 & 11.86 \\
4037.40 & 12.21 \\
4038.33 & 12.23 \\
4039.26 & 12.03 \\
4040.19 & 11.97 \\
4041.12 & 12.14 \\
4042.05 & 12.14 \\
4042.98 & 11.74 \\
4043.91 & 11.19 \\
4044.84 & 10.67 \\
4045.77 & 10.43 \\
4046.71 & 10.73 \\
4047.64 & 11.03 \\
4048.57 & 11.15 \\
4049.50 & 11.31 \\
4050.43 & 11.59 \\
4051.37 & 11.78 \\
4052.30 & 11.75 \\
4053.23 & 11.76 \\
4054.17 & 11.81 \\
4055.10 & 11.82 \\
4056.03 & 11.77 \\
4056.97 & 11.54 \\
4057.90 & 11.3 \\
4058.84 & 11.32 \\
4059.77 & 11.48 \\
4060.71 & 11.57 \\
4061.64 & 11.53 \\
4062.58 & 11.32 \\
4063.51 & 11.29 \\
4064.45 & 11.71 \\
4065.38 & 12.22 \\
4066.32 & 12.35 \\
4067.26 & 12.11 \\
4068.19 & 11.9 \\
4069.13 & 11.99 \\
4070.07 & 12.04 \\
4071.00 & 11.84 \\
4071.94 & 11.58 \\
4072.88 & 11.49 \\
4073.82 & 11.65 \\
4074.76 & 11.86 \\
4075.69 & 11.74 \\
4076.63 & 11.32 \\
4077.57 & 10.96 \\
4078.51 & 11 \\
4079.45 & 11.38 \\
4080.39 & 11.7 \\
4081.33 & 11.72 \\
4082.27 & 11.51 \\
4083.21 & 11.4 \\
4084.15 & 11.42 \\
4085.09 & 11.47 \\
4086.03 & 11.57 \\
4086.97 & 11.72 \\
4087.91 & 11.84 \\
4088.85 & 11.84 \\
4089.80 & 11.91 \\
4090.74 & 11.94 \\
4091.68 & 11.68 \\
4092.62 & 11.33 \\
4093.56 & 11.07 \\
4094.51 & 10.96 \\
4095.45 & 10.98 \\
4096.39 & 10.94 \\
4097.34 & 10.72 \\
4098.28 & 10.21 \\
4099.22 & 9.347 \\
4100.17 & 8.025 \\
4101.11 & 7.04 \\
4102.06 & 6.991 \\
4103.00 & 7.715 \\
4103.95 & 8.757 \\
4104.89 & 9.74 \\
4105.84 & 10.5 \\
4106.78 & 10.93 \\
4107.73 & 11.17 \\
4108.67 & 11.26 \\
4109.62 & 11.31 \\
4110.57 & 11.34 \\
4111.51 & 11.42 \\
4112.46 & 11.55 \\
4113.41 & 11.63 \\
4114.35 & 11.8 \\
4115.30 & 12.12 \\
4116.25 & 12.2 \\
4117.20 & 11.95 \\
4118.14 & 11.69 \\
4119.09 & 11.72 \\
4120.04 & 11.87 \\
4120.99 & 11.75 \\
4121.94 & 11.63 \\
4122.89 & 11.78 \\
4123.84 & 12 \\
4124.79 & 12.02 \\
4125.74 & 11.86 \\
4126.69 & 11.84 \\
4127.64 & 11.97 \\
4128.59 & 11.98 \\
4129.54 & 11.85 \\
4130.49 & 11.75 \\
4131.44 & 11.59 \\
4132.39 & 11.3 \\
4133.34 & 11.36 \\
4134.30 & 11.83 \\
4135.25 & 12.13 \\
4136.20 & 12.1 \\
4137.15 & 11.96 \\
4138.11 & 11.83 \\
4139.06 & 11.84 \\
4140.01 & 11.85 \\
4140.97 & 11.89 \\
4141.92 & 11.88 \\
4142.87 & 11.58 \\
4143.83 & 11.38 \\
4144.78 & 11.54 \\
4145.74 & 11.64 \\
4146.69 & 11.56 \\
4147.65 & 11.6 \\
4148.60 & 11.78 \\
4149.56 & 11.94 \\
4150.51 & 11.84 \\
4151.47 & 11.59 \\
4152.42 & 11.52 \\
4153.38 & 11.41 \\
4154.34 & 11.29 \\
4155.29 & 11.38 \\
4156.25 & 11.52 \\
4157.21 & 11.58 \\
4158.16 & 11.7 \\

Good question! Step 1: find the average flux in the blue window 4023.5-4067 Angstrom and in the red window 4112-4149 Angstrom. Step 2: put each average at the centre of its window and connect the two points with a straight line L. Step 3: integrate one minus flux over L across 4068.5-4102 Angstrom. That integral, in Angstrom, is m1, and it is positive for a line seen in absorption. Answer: 1.61 Angstrom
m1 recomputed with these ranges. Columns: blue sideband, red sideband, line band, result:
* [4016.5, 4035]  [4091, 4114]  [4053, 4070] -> -1.04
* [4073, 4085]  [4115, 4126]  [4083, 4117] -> 2.61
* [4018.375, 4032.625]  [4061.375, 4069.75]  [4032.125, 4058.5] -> 0.49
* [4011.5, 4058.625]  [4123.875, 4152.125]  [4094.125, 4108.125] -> 2.56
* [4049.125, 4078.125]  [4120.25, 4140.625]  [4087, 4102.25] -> 1.57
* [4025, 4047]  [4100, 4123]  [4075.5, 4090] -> -0.59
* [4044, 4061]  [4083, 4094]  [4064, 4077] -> -0.40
